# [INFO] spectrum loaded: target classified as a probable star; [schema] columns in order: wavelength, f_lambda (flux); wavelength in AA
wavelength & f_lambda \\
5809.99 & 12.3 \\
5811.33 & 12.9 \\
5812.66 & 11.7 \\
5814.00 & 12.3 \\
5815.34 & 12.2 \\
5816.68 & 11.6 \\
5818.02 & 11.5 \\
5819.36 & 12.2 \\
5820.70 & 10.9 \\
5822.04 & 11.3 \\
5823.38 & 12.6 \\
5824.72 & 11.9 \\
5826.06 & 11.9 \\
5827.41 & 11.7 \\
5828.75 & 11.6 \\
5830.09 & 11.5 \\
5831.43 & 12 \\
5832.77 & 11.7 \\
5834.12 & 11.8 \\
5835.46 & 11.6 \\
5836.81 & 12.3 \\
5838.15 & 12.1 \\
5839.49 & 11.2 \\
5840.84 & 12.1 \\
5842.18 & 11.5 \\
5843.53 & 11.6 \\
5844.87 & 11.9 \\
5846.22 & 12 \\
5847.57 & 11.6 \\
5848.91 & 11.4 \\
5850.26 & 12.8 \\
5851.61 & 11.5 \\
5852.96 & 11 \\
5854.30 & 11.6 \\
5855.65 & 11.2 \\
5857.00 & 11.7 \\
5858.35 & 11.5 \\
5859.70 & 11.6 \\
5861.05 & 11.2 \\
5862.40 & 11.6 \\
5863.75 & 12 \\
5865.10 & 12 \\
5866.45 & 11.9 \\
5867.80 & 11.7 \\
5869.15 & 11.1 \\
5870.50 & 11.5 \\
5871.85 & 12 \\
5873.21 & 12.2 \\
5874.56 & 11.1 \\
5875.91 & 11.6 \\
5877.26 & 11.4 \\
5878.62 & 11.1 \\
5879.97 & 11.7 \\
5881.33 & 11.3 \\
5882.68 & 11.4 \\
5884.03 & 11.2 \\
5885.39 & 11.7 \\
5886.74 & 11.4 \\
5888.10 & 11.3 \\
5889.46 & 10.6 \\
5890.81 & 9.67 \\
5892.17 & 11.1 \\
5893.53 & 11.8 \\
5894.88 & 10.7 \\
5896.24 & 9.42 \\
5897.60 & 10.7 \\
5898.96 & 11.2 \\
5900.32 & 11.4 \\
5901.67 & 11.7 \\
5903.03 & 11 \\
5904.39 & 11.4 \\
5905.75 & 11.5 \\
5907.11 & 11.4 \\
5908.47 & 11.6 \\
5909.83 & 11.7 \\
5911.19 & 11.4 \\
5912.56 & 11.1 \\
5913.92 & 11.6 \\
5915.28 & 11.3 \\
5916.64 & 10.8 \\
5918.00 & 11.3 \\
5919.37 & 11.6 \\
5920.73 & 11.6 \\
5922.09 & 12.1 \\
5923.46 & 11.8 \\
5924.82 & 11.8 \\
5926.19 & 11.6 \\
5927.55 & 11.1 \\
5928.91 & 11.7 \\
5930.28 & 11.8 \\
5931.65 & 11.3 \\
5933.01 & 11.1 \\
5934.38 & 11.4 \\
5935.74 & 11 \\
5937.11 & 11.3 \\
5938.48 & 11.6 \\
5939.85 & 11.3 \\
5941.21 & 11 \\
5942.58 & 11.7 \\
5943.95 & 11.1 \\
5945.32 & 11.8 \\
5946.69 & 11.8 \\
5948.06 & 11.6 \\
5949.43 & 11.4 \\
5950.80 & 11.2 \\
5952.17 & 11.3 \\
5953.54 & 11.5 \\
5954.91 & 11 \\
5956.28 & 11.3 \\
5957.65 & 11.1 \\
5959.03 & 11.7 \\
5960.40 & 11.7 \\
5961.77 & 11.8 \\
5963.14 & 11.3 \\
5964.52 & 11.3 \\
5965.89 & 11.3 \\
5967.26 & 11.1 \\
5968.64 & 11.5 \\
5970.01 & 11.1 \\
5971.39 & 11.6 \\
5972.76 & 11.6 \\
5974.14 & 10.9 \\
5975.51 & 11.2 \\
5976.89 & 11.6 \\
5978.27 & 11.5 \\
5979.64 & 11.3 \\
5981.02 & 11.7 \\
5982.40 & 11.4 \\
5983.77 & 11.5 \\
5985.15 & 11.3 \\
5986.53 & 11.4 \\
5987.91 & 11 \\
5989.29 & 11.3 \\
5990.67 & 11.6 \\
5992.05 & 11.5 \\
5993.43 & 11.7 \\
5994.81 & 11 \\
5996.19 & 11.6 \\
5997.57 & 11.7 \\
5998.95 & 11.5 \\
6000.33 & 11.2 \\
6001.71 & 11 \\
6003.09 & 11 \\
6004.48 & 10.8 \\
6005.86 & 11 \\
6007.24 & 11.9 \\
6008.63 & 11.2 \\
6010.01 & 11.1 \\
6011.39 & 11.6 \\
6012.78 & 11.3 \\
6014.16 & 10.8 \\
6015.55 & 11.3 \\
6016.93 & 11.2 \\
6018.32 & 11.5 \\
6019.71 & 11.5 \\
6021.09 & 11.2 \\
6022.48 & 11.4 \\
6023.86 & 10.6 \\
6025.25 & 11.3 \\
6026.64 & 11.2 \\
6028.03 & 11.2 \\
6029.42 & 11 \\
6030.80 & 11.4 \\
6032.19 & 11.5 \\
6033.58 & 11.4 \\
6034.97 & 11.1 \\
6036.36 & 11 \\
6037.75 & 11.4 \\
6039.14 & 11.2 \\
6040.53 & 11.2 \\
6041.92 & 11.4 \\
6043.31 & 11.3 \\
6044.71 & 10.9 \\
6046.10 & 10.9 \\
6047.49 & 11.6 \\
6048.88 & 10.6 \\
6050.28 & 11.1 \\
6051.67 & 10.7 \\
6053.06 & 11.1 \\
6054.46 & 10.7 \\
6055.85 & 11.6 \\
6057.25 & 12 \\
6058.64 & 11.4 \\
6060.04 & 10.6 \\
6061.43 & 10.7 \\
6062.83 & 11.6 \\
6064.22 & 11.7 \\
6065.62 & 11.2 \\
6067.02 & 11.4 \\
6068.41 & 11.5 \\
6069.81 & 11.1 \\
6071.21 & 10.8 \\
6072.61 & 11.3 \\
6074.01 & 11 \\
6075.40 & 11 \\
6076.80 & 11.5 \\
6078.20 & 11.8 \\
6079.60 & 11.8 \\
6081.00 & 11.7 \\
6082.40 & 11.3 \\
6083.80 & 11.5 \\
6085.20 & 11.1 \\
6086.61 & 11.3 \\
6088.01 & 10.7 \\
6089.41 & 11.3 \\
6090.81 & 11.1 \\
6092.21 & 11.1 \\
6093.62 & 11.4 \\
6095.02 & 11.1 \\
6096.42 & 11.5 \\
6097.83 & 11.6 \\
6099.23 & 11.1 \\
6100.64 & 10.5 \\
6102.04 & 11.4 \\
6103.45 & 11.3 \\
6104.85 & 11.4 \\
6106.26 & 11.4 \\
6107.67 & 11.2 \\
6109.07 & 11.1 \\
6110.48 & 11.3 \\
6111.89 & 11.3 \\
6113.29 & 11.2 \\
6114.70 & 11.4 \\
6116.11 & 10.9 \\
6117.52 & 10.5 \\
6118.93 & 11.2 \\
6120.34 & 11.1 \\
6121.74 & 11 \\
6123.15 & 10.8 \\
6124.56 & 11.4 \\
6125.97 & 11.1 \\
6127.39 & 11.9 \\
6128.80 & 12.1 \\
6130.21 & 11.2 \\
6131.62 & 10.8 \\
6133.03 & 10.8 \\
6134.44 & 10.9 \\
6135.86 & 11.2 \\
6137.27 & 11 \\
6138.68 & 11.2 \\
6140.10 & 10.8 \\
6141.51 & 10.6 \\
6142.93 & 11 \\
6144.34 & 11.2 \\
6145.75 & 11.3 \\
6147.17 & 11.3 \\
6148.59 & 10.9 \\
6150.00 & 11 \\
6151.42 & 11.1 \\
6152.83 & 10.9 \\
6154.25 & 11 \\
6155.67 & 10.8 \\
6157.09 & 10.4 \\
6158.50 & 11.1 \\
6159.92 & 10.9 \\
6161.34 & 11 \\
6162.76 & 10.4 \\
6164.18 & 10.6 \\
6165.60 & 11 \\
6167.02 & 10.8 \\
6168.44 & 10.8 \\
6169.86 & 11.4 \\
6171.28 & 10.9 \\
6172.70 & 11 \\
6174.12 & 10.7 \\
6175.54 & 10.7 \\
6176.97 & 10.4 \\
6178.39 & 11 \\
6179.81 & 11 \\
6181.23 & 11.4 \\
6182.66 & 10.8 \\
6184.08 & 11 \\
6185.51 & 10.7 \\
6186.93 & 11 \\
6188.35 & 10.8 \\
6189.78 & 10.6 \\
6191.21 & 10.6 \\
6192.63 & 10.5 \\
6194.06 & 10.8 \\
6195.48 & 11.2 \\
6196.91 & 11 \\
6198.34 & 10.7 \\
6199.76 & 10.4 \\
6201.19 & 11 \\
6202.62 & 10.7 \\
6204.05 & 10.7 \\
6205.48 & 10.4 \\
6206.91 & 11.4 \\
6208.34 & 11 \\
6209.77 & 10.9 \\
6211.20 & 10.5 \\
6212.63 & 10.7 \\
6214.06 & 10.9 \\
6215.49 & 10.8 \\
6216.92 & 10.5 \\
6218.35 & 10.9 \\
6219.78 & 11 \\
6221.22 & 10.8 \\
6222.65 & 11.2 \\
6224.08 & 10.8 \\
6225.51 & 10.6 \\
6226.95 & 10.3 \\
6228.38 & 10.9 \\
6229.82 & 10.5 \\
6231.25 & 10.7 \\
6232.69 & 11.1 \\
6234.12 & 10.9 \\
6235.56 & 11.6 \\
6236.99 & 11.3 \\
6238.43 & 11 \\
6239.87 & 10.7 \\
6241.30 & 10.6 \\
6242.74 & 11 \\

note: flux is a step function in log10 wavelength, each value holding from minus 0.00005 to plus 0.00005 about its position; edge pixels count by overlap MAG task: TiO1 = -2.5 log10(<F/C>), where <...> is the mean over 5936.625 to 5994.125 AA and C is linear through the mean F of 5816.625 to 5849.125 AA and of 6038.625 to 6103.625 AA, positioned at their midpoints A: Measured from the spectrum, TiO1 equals 0.01 mag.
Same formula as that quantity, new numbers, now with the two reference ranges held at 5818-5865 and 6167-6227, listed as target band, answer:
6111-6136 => -0.01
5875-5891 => 0.03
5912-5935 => 0.00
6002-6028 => 0.01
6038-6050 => 0.01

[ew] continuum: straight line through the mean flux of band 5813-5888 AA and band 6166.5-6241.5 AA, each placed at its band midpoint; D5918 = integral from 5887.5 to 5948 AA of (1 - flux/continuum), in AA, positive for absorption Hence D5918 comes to 1.1 AA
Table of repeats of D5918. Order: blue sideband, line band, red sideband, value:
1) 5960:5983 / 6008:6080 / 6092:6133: 0.5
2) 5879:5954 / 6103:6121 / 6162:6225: -0.3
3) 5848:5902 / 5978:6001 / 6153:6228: -0.5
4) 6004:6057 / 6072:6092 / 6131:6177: -0.4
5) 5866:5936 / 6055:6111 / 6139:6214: -1.3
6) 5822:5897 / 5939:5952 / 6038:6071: -0.1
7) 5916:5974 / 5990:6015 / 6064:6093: 0.1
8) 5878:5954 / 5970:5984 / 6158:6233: -0.2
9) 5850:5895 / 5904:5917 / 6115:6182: 0.0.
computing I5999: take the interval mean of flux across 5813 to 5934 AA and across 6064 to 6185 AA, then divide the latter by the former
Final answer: 1.0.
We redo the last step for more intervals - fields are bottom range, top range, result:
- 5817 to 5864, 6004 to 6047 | 0.96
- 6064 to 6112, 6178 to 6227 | 0.96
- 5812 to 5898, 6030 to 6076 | 0.97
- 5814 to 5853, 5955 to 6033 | 0.96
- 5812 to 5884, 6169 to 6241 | 0.93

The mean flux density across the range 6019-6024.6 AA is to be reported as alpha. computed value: 11.2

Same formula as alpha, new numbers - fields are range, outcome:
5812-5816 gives 12.1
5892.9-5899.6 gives 10.8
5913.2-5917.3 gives 11.2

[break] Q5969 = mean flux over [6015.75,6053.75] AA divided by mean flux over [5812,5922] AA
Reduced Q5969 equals 1.0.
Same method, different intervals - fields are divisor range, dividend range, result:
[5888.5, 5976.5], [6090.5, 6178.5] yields 0.98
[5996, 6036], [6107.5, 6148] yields 0.99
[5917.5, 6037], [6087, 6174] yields 0.97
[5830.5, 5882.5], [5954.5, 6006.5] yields 0.97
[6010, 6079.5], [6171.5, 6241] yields 0.97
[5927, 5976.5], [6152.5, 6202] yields 0.95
